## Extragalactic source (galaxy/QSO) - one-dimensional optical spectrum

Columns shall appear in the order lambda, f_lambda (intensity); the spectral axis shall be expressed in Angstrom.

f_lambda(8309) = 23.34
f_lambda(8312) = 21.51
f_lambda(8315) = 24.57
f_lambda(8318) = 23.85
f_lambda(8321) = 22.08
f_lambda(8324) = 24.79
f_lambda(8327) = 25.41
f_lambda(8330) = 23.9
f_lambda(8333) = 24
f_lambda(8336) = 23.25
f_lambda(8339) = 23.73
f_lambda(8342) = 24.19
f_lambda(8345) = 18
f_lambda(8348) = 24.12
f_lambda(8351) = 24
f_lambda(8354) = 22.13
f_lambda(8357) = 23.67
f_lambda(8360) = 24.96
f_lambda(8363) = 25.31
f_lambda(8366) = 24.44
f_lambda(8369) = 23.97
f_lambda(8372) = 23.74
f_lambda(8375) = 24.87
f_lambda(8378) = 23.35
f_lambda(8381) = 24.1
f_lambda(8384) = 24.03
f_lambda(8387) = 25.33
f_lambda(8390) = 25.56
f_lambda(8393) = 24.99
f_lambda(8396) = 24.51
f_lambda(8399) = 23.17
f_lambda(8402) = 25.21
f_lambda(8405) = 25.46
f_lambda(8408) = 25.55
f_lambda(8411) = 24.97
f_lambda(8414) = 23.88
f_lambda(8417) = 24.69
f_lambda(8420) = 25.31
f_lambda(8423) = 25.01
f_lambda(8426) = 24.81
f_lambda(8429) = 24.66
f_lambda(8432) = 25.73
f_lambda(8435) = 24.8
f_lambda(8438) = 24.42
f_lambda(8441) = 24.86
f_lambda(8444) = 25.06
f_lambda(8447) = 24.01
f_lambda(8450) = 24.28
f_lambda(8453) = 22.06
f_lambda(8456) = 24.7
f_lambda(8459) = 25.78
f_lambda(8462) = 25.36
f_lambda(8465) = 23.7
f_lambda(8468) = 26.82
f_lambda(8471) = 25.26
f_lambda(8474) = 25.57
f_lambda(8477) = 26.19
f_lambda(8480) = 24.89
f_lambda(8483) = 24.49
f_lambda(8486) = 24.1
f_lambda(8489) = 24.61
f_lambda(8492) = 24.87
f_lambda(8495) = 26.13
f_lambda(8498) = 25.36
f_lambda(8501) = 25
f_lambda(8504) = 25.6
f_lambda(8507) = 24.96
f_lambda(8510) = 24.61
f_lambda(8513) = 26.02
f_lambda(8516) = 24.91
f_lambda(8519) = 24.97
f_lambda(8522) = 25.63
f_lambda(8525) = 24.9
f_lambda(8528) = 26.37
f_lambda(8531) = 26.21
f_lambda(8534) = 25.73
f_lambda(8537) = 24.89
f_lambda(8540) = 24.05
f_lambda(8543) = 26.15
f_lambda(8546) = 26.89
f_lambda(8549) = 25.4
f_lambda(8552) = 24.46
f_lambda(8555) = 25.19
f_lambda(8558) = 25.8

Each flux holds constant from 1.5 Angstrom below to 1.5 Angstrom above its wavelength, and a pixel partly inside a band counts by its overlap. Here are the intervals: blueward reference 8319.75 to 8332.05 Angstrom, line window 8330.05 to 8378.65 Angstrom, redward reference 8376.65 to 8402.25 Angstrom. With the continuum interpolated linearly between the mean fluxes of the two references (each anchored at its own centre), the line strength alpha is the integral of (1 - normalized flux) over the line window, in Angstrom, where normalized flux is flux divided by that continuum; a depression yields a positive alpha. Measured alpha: 1.3 Angstrom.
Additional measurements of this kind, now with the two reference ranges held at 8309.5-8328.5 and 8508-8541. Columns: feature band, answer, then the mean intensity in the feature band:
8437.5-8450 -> 0.1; 24.6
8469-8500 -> -0.2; 25.2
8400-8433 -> -0.7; 25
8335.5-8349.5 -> 0.7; 22.6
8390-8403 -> -0.1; 24.6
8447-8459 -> 0.4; 24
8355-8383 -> -0.2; 24.2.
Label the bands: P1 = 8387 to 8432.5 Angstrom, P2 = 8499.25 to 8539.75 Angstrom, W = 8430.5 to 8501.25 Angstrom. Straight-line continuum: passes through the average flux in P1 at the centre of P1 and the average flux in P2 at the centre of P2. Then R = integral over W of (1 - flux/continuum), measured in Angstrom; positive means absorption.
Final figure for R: 0.56 Angstrom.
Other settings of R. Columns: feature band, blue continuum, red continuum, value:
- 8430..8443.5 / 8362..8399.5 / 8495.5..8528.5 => -0.1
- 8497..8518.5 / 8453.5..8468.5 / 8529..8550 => 0.1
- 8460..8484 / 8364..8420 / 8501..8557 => -0.3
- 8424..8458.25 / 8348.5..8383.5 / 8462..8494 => 0.3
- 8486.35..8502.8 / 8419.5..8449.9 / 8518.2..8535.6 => 0.2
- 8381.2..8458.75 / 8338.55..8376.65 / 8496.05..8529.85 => -1.2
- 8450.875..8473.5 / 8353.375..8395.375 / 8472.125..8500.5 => 0.1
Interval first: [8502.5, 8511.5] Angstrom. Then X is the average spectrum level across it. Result 25.1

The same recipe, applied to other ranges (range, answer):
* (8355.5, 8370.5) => 24.5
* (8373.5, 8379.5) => 24.1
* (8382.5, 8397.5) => 24.9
